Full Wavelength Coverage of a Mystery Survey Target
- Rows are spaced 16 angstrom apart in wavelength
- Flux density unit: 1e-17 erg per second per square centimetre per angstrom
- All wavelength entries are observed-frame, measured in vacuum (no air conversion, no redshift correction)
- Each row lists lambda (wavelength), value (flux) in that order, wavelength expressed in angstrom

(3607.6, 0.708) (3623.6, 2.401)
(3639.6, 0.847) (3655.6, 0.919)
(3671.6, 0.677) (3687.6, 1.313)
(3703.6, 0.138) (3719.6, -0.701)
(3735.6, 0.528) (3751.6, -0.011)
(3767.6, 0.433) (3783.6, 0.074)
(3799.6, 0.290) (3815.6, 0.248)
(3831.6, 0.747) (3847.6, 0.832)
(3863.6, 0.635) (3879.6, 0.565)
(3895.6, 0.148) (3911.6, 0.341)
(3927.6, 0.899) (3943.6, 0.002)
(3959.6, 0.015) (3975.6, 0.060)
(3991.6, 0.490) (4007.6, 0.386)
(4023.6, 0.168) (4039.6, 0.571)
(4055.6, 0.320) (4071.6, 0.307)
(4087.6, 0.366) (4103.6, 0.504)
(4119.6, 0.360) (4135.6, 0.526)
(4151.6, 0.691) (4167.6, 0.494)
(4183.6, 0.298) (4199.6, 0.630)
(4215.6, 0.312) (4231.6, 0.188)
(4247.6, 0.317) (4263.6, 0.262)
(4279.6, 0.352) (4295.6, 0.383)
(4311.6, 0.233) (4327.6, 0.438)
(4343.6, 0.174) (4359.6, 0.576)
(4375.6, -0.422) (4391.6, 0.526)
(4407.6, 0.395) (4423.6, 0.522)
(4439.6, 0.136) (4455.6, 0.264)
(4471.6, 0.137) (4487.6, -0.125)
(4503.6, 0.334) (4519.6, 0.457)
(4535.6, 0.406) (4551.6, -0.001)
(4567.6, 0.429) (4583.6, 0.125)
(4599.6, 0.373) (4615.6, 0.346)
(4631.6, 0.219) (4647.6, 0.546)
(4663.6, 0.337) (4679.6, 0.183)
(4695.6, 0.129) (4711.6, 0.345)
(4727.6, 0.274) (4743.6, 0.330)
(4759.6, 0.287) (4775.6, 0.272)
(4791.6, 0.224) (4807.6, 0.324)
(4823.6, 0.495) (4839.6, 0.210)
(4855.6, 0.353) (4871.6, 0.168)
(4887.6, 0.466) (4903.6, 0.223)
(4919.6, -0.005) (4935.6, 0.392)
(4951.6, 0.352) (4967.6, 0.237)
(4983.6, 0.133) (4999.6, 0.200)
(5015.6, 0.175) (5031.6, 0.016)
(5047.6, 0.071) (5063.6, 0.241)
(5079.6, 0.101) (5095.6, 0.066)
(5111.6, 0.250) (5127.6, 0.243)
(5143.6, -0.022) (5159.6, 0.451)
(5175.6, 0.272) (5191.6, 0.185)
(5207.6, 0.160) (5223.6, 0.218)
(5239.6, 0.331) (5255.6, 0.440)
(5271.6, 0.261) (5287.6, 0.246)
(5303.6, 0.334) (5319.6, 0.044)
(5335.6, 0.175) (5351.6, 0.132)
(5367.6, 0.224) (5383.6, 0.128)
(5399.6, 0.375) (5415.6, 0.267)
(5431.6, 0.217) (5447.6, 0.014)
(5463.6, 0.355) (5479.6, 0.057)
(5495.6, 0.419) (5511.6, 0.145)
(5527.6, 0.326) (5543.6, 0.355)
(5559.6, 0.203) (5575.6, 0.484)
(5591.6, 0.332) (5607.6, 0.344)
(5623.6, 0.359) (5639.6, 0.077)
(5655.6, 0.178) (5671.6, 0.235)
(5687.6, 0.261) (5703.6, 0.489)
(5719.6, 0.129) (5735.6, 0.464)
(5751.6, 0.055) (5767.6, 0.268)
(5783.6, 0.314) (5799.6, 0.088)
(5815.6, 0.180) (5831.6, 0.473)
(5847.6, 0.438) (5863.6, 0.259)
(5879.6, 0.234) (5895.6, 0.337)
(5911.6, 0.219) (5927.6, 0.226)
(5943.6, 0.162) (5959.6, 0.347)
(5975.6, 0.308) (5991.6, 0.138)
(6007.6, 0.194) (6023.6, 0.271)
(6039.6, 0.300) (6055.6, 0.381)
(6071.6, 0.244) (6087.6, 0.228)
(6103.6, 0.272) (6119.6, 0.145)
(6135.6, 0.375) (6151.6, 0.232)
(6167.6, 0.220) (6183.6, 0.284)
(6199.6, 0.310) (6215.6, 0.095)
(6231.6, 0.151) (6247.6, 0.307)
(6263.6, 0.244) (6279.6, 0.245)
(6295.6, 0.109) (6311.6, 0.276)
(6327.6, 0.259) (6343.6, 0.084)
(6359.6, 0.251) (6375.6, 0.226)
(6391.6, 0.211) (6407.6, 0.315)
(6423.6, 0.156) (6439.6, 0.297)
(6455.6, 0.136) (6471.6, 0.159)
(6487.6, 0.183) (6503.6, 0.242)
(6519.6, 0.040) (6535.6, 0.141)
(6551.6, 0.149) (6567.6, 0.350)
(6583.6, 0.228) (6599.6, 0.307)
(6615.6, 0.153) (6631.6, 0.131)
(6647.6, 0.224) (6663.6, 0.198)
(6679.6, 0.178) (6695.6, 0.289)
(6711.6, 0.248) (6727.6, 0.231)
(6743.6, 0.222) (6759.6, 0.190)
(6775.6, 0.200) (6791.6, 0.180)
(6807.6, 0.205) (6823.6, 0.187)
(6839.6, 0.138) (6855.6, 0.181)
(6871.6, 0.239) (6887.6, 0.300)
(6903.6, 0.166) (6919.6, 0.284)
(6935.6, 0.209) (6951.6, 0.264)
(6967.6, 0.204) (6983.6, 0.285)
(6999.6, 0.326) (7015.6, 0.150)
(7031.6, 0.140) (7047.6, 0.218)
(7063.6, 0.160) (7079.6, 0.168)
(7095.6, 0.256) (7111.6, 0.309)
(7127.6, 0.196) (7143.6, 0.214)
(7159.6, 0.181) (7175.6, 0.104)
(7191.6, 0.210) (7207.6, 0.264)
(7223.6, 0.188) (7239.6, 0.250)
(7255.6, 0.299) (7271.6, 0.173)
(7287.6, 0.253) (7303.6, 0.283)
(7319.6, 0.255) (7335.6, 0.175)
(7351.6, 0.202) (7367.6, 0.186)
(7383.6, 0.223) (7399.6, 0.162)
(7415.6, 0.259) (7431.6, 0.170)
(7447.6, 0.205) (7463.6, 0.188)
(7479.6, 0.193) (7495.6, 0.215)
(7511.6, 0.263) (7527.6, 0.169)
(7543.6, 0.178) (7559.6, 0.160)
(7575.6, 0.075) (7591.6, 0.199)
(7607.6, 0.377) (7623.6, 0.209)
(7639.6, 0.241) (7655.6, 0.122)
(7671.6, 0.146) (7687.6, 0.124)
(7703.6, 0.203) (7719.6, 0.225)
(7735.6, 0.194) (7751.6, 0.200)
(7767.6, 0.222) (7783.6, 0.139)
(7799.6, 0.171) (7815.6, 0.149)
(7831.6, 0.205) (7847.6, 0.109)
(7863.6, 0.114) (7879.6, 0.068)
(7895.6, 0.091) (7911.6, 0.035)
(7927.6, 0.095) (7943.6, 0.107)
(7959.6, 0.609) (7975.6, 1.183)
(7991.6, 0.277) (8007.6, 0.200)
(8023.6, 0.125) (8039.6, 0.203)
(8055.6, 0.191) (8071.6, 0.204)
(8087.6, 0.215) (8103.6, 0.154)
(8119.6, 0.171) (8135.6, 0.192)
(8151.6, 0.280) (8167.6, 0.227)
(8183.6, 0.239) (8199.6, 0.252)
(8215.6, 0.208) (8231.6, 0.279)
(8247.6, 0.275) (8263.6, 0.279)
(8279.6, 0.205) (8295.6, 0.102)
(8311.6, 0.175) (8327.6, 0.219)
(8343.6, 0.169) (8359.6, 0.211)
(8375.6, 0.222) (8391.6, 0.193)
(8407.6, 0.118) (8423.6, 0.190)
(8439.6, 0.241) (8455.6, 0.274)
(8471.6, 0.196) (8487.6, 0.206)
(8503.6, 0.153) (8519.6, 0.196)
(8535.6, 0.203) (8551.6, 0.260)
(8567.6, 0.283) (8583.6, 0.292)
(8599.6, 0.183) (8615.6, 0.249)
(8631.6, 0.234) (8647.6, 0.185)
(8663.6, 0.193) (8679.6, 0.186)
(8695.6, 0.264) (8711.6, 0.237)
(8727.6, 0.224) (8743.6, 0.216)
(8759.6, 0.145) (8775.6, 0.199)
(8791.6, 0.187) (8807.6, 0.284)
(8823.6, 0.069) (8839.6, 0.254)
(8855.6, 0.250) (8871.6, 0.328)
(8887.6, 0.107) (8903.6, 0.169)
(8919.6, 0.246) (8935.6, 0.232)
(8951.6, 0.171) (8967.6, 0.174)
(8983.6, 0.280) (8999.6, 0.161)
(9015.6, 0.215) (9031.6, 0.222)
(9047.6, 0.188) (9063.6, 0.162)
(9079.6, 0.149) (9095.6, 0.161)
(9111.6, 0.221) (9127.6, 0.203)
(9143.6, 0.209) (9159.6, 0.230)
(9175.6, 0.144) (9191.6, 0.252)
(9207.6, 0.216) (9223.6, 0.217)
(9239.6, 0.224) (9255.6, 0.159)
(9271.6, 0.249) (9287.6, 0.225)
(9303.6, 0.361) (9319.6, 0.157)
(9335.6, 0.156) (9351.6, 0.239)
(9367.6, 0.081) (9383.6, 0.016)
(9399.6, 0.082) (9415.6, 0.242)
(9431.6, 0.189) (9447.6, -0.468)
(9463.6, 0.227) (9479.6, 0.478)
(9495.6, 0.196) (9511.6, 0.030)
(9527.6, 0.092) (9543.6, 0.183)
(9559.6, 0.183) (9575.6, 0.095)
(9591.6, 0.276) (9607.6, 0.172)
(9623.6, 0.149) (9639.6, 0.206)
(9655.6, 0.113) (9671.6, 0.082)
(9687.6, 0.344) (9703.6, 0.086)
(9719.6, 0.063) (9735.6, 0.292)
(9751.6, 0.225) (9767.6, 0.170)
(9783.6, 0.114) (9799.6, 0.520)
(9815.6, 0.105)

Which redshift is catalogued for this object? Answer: 1.14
